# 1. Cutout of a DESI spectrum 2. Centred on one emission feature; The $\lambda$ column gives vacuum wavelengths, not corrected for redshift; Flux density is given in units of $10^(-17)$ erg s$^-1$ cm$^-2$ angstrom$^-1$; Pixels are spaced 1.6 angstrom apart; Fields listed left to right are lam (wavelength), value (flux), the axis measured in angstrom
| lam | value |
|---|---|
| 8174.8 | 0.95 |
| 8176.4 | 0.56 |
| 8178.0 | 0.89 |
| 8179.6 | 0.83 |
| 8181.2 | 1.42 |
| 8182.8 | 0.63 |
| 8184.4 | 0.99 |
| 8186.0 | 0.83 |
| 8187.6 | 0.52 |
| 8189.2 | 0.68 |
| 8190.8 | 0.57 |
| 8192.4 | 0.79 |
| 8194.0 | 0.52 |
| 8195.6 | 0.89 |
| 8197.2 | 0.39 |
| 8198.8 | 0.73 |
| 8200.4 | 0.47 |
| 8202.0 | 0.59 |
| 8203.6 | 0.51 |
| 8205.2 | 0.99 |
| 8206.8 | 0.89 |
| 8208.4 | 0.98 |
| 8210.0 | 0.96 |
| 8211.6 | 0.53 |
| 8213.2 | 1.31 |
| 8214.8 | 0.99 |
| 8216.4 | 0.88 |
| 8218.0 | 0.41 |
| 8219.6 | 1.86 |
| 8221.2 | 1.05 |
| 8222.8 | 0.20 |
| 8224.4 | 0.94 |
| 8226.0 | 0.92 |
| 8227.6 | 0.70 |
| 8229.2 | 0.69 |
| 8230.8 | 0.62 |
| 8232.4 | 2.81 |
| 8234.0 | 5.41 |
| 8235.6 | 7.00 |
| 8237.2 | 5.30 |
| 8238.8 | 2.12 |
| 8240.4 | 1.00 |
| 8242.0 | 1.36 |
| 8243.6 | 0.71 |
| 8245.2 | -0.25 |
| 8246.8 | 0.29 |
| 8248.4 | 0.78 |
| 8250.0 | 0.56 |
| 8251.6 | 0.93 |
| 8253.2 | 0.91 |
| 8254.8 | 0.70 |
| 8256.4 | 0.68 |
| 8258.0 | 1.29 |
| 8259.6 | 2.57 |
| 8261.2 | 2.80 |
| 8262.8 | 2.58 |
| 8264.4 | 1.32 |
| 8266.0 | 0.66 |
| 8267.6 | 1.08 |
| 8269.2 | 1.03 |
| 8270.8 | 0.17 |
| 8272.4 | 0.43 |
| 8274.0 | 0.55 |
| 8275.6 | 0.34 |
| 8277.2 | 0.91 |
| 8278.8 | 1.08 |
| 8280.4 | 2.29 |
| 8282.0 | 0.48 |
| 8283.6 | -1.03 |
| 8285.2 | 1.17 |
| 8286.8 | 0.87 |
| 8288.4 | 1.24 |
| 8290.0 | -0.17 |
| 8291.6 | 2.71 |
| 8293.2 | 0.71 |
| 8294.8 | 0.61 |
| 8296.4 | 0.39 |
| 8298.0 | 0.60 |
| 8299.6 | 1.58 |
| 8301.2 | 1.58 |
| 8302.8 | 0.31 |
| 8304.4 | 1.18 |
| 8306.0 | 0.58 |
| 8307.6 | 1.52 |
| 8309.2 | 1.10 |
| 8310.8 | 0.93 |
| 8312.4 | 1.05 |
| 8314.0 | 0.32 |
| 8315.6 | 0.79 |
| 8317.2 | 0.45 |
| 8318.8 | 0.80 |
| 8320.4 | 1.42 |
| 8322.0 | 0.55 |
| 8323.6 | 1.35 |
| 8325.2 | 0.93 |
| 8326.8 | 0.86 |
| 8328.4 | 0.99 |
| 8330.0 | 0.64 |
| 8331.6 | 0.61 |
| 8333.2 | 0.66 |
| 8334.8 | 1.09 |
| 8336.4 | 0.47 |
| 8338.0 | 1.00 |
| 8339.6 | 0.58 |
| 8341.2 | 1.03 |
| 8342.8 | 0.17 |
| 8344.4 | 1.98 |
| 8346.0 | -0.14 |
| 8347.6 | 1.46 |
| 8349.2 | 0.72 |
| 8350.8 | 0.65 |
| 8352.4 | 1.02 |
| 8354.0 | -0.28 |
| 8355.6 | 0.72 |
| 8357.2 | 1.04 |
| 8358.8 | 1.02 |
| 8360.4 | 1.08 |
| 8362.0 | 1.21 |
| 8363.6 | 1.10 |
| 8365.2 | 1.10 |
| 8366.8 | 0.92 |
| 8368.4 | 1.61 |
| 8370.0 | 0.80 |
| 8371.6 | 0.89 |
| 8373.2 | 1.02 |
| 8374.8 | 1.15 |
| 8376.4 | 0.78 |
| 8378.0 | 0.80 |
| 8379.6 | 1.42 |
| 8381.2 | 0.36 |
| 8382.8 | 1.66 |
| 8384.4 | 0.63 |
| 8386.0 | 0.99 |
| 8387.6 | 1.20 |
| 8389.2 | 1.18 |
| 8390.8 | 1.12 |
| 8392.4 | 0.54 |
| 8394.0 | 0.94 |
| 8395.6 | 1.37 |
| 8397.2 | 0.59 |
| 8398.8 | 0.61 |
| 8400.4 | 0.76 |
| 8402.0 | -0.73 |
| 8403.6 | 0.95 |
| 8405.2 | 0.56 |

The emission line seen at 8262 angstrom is [N II]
